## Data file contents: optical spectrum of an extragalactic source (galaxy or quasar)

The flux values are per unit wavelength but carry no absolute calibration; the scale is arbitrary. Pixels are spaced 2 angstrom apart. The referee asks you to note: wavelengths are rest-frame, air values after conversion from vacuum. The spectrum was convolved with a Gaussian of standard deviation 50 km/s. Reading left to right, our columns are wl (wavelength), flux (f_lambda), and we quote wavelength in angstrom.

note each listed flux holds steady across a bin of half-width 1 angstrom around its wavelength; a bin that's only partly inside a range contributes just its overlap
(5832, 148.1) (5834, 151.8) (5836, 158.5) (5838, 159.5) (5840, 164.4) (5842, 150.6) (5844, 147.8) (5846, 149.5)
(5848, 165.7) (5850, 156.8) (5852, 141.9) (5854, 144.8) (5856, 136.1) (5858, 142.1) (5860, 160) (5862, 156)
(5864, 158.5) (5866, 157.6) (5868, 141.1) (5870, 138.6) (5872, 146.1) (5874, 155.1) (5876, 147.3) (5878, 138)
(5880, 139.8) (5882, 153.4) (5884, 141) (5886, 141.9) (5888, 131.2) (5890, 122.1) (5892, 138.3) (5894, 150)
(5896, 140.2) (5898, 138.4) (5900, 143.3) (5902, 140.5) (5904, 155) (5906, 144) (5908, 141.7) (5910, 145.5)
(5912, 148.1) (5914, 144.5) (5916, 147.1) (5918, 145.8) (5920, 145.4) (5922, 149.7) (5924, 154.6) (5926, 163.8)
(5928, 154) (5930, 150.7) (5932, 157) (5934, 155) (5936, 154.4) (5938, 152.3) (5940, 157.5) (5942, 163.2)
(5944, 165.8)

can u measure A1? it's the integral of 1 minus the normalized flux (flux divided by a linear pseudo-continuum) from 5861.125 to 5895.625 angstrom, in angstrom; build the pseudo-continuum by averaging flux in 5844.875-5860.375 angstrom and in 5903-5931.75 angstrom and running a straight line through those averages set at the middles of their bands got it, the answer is 1.1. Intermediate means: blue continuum 149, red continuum 149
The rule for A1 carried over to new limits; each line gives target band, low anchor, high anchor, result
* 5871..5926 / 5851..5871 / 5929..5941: 2.5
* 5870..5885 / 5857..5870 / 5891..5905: 0.3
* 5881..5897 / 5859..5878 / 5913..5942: 1.2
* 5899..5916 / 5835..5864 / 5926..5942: 1.0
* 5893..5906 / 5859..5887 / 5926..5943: 0.6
